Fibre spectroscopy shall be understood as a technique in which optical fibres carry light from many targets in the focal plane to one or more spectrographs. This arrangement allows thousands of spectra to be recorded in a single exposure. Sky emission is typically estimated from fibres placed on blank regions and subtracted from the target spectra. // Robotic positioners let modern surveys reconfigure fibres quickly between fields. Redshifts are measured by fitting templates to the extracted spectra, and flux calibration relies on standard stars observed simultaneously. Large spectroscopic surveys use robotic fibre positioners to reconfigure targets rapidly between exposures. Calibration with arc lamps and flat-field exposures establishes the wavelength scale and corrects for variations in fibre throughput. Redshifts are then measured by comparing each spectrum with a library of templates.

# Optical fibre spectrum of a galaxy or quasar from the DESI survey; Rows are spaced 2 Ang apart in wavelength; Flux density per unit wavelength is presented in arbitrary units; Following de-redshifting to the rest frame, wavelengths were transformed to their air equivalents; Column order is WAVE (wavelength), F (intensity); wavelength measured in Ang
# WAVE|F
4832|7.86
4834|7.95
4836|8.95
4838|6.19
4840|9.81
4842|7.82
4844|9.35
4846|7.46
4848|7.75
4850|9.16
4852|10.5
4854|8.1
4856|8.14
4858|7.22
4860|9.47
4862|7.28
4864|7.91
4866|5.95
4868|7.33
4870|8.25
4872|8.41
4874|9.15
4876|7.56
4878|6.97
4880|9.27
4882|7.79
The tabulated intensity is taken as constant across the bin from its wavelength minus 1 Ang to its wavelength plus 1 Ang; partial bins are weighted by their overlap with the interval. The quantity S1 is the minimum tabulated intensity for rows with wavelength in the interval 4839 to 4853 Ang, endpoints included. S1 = 7.46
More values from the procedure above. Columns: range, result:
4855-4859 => 7.22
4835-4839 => 6.19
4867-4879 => 6.97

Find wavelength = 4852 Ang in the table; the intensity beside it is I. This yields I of 10.5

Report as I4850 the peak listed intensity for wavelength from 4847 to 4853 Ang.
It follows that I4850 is 10.5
